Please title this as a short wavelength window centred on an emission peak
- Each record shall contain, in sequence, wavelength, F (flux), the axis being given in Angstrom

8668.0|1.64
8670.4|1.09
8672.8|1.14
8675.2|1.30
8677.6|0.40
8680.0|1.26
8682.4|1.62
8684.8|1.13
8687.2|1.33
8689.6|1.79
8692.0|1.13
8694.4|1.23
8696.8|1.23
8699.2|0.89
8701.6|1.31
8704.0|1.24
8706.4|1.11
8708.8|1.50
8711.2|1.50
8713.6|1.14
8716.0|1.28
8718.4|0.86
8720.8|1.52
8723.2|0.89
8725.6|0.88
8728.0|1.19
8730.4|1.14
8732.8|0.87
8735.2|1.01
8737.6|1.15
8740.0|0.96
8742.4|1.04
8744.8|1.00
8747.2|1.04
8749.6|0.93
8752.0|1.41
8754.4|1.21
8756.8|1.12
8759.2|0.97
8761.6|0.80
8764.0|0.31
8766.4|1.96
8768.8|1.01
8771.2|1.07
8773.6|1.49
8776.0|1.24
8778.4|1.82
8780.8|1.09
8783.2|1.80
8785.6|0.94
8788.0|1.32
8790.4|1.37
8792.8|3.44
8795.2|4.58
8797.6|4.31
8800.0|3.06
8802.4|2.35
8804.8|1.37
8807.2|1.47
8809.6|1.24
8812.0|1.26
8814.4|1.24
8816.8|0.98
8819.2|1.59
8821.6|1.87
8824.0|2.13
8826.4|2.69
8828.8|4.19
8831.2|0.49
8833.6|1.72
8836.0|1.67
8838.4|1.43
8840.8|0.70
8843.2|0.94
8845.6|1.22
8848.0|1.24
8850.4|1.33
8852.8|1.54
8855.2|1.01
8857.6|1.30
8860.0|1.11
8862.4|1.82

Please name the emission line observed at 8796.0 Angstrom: H-alpha 6563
